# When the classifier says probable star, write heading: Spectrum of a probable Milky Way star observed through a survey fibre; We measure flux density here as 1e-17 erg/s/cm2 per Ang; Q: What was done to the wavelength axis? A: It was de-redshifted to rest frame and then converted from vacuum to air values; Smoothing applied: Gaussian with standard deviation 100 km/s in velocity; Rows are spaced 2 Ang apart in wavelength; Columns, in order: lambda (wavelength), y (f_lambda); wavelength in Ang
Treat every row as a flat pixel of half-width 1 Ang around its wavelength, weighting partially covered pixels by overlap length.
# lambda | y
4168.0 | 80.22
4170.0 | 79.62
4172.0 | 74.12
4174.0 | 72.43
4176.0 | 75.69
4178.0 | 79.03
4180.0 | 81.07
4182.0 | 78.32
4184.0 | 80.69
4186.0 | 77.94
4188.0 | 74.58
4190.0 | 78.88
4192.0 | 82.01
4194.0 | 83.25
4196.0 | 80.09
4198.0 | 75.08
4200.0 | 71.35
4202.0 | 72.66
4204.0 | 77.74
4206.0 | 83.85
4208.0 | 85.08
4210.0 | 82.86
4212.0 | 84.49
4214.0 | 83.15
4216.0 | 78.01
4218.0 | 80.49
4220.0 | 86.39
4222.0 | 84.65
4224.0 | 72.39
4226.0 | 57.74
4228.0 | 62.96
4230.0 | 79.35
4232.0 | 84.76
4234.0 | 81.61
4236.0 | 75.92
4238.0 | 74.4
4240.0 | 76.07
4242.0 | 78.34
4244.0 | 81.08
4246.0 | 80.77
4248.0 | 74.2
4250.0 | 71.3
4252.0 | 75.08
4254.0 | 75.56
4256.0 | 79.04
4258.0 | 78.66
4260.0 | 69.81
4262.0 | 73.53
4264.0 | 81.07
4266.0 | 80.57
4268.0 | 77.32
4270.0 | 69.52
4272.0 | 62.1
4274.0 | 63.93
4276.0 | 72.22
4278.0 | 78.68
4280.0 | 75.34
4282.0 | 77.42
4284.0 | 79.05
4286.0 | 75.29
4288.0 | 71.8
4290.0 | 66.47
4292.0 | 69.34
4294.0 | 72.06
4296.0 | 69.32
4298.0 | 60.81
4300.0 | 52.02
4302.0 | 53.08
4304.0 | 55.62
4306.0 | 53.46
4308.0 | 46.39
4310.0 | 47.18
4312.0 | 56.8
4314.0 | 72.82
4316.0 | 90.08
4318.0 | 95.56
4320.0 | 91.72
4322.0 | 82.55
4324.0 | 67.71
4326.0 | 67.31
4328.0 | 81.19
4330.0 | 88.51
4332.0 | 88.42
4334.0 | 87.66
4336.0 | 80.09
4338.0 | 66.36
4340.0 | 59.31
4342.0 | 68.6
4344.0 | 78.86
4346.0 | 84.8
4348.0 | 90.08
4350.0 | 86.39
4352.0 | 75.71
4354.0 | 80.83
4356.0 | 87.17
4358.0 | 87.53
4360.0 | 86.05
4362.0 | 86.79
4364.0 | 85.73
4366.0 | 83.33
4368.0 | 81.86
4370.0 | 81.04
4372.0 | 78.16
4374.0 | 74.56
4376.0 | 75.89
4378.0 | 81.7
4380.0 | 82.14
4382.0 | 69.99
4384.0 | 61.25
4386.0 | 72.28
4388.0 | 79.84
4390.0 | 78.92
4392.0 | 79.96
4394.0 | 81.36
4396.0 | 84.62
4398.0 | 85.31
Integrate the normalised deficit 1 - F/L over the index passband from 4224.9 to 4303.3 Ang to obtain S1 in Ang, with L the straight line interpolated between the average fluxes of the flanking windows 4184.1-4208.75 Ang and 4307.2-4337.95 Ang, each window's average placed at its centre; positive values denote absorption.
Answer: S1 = 4.66 Ang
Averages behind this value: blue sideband 78.6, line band 72.7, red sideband 76.2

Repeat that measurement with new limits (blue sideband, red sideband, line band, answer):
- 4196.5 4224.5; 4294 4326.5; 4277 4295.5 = -1.06 Ang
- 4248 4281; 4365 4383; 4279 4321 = 4.09 Ang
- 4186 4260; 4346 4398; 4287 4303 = 2.99 Ang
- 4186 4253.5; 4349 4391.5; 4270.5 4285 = 1.12 Ang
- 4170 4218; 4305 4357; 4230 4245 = -0.19 Ang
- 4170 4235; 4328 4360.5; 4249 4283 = 2.25 Ang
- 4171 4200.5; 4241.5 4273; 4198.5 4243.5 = -0.77 Ang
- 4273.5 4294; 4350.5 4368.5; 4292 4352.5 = 5.05 Ang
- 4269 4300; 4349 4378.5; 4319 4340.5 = -0.47 Ang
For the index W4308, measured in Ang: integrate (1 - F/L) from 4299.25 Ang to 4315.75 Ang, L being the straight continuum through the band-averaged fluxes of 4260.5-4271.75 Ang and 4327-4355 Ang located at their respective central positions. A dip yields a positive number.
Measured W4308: 4.5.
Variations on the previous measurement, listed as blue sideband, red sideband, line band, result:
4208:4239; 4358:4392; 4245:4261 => 0.6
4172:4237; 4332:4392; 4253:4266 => 0.3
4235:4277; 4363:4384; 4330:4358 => -0.9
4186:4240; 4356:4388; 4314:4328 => -0.5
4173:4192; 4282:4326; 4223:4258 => -1.0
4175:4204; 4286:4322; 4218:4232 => -0.1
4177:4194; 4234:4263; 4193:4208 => 0.1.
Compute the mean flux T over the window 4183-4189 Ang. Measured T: 77.7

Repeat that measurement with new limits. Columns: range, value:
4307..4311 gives 46.8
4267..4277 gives 69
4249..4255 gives 74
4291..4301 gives 64.7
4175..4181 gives 78.6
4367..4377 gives 78.3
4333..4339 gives 78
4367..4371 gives 81.5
